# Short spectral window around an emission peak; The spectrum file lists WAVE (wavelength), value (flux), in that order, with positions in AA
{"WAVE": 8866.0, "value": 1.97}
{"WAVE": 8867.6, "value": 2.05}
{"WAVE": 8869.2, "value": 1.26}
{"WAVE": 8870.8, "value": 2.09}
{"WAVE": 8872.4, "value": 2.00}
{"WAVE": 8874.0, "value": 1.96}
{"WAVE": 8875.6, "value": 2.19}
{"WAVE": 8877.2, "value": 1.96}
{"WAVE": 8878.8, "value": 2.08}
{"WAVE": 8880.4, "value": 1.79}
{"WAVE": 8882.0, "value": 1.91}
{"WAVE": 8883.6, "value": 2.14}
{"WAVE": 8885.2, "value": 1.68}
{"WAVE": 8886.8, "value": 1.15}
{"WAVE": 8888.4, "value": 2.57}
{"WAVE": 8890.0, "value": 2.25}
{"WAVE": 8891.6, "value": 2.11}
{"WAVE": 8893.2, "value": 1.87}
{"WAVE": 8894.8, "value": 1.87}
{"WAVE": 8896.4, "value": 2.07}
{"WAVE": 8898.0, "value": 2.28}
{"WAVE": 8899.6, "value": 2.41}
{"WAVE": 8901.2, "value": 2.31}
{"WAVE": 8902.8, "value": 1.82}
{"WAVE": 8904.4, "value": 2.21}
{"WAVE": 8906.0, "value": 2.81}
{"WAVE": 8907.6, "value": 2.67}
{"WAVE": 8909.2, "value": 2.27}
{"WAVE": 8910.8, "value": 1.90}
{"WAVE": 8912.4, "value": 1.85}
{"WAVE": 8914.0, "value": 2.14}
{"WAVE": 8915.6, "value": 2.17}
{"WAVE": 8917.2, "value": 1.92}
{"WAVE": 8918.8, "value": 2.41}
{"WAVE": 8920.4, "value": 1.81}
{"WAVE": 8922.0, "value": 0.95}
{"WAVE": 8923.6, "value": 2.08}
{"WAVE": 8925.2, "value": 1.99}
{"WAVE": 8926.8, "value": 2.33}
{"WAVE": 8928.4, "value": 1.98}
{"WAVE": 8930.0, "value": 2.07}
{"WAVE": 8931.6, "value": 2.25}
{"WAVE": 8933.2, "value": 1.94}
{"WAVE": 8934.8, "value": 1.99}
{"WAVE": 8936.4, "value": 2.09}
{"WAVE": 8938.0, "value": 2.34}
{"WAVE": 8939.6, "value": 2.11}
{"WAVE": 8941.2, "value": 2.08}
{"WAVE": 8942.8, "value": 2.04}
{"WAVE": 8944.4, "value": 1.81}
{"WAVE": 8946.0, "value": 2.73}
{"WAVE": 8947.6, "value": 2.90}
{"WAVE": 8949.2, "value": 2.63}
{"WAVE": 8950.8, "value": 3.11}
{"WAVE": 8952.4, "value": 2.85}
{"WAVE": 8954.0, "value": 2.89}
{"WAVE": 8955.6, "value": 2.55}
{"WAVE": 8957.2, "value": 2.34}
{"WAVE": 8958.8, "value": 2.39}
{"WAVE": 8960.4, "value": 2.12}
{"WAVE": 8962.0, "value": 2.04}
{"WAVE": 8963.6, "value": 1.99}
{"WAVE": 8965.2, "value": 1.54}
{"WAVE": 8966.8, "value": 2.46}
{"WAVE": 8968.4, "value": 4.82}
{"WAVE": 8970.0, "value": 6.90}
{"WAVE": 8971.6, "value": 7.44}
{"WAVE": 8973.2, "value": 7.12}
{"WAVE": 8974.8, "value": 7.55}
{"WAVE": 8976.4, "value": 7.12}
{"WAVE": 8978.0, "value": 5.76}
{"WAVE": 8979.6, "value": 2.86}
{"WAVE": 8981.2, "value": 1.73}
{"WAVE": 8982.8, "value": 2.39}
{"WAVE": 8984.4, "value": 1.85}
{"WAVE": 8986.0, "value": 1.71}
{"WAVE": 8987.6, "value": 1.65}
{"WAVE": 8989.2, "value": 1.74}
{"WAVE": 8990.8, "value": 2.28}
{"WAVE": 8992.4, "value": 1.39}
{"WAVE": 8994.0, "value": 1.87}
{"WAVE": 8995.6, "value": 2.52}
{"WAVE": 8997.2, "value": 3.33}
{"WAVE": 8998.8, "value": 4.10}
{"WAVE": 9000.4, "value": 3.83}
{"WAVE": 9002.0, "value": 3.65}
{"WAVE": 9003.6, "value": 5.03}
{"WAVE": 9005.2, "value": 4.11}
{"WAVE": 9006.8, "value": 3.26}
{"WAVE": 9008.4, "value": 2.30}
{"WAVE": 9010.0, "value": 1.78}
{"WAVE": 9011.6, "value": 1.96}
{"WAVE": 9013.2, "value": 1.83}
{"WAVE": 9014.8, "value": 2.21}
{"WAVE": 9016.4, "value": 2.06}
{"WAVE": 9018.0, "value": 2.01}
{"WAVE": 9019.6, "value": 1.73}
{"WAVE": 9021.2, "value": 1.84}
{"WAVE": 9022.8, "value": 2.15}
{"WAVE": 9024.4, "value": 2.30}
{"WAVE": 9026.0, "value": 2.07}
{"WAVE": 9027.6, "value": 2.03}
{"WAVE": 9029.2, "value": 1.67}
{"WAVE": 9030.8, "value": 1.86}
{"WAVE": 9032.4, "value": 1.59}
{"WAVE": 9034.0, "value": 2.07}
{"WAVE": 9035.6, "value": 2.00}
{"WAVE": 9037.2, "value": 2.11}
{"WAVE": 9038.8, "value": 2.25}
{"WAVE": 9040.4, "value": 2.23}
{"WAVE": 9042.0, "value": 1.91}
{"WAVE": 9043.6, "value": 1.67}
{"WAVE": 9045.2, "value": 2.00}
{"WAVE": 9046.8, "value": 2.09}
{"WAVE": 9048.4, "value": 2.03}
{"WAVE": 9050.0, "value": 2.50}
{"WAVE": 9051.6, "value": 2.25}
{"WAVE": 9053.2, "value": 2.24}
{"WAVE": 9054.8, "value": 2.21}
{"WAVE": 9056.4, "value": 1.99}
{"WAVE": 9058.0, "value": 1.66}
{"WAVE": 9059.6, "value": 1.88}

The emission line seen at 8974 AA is H-alpha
